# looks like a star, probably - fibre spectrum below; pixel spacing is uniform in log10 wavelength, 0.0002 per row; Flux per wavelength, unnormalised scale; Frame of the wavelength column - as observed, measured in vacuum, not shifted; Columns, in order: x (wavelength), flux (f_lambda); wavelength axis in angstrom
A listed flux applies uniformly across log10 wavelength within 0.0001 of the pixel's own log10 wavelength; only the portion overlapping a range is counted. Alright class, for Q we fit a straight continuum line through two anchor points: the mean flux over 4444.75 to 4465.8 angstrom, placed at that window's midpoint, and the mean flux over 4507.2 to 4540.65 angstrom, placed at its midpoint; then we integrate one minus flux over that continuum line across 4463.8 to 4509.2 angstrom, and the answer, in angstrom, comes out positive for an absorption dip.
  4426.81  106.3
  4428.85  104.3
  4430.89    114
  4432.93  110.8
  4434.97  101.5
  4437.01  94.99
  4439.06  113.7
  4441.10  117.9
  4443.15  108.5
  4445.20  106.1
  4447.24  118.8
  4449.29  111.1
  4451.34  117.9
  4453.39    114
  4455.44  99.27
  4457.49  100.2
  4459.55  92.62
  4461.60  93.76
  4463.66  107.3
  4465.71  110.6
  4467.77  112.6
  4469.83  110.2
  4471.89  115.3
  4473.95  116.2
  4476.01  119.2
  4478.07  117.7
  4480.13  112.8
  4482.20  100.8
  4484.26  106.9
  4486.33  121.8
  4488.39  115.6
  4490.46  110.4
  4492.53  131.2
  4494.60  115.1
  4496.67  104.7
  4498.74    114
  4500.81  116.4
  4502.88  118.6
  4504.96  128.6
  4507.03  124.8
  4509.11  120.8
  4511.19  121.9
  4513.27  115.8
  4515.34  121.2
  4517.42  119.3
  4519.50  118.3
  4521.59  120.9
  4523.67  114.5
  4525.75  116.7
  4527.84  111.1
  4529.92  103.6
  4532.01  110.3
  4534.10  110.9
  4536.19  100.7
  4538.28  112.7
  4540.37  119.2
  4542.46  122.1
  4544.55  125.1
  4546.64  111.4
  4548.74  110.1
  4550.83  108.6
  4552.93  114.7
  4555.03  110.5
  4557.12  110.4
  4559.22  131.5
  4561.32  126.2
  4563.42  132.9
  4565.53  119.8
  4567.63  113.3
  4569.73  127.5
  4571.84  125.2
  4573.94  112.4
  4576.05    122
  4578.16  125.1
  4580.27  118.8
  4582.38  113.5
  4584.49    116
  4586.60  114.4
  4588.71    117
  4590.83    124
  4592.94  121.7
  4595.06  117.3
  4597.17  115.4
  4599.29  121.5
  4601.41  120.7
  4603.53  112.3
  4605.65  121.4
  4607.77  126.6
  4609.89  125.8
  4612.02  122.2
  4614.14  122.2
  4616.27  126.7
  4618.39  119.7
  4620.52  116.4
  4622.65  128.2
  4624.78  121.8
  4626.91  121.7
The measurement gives -2.1 angstrom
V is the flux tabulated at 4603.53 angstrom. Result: 112.3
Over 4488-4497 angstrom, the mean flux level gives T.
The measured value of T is 116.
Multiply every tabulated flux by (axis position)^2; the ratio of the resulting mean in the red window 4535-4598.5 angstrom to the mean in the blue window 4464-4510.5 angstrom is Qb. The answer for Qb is 1.1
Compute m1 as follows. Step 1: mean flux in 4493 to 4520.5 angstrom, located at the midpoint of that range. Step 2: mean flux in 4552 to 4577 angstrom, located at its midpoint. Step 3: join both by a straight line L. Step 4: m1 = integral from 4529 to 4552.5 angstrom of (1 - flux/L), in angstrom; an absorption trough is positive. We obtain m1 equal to 1.5 angstrom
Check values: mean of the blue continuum 119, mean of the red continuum 121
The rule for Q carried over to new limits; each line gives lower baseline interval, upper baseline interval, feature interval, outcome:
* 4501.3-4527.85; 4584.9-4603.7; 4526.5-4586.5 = 1.2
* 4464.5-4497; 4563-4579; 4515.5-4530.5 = 0.3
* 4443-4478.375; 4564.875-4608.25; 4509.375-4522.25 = -0.7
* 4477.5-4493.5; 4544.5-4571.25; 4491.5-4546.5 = -0.2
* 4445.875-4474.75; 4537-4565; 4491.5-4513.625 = -1.3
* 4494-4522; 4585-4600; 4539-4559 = 0.6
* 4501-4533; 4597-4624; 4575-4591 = 0.3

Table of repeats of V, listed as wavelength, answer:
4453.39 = 114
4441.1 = 117.9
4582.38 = 113.5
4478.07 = 117.7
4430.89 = 114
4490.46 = 110.4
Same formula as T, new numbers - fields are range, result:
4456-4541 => 113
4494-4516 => 118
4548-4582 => 119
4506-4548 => 116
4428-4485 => 109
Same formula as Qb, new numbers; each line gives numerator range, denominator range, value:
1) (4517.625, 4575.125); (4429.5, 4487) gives 1.11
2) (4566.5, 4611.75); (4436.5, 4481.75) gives 1.16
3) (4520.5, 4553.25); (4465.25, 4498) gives 1.02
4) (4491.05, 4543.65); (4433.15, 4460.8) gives 1.12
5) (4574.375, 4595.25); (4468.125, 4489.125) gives 1.10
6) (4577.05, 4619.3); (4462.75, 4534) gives 1.09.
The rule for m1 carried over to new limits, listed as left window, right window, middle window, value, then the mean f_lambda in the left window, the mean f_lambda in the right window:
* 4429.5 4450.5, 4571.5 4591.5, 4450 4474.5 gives 0.8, 110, 119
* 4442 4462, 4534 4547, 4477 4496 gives -0.8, 107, 115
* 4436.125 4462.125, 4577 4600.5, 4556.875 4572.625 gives -1.0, 107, 119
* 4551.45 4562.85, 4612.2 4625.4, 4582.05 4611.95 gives 0.5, 119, 123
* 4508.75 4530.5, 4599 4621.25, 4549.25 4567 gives 0.0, 117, 121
